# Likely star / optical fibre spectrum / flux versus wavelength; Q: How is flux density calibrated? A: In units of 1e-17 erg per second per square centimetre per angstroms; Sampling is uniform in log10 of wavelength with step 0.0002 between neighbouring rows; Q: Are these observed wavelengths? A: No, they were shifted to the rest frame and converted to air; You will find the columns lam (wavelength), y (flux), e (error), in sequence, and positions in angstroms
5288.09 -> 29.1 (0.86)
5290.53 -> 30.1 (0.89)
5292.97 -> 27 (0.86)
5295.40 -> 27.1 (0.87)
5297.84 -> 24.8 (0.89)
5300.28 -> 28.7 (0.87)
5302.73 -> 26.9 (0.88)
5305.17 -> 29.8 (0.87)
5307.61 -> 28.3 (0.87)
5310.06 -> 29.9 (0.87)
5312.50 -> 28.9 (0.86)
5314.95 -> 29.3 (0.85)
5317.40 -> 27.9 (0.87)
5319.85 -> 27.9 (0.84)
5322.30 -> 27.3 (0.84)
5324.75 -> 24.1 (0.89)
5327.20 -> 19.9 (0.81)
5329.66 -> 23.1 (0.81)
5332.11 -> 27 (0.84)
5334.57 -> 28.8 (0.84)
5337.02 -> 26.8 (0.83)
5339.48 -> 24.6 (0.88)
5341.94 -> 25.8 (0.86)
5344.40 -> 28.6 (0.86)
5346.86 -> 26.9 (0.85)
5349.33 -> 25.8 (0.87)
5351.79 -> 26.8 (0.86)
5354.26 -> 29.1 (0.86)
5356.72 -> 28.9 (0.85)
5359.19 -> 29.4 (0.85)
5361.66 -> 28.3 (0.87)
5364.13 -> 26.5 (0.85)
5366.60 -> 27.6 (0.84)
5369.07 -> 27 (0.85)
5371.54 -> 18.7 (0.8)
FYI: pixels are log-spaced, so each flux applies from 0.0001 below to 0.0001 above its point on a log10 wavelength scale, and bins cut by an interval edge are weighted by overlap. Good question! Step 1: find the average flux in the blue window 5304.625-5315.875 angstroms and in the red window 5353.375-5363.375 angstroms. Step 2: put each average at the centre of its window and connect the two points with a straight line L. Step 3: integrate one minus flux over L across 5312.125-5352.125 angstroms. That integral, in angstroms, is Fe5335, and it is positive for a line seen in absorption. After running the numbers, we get 3.6 angstroms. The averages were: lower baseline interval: 29.2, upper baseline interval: 28.8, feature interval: 26.4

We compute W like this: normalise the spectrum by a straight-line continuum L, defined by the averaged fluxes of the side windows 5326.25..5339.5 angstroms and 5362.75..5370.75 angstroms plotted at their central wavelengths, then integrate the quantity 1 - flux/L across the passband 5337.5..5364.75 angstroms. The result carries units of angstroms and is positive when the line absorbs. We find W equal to -1.5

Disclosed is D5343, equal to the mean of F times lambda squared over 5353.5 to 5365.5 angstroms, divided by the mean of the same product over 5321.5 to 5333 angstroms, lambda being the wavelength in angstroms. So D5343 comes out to 1.19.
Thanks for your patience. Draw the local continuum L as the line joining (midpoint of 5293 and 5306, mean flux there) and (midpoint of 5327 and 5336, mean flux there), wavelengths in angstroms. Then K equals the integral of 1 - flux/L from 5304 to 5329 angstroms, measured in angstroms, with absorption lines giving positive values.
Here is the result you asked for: -0.9 angstroms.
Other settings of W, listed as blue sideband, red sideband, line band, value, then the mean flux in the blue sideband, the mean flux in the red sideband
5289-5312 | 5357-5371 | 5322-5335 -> 1.5 angstroms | 28.1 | 27.4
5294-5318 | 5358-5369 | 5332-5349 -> 0.7 angstroms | 28.2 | 27.8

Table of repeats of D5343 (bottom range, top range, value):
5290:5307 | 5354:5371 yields 1.02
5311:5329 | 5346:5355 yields 1.04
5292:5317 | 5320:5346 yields 0.93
